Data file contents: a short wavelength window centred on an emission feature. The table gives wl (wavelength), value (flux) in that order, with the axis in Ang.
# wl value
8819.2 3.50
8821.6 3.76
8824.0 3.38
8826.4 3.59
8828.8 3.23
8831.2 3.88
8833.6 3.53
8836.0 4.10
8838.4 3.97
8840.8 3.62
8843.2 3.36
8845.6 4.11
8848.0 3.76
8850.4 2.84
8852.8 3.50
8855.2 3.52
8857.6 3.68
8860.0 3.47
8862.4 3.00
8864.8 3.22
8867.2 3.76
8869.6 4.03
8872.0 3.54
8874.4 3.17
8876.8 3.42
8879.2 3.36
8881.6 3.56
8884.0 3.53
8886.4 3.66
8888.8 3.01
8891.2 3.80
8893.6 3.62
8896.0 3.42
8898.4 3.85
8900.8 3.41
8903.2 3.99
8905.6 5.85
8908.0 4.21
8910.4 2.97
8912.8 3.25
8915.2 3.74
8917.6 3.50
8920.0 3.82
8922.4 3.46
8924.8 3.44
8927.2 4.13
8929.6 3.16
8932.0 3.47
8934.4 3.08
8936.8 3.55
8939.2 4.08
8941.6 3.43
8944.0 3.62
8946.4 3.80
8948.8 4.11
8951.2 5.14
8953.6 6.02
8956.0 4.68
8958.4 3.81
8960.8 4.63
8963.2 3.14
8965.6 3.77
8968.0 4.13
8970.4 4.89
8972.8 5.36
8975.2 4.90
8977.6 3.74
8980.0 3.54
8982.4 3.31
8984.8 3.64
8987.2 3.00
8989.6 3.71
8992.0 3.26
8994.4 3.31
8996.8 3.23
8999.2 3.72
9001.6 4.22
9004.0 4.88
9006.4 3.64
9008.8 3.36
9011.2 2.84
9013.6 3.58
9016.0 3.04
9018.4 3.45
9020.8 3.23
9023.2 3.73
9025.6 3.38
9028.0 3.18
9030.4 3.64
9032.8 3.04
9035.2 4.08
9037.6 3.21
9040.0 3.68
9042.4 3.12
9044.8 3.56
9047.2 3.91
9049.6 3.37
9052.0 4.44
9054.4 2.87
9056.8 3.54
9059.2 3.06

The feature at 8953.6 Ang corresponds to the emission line [S II]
